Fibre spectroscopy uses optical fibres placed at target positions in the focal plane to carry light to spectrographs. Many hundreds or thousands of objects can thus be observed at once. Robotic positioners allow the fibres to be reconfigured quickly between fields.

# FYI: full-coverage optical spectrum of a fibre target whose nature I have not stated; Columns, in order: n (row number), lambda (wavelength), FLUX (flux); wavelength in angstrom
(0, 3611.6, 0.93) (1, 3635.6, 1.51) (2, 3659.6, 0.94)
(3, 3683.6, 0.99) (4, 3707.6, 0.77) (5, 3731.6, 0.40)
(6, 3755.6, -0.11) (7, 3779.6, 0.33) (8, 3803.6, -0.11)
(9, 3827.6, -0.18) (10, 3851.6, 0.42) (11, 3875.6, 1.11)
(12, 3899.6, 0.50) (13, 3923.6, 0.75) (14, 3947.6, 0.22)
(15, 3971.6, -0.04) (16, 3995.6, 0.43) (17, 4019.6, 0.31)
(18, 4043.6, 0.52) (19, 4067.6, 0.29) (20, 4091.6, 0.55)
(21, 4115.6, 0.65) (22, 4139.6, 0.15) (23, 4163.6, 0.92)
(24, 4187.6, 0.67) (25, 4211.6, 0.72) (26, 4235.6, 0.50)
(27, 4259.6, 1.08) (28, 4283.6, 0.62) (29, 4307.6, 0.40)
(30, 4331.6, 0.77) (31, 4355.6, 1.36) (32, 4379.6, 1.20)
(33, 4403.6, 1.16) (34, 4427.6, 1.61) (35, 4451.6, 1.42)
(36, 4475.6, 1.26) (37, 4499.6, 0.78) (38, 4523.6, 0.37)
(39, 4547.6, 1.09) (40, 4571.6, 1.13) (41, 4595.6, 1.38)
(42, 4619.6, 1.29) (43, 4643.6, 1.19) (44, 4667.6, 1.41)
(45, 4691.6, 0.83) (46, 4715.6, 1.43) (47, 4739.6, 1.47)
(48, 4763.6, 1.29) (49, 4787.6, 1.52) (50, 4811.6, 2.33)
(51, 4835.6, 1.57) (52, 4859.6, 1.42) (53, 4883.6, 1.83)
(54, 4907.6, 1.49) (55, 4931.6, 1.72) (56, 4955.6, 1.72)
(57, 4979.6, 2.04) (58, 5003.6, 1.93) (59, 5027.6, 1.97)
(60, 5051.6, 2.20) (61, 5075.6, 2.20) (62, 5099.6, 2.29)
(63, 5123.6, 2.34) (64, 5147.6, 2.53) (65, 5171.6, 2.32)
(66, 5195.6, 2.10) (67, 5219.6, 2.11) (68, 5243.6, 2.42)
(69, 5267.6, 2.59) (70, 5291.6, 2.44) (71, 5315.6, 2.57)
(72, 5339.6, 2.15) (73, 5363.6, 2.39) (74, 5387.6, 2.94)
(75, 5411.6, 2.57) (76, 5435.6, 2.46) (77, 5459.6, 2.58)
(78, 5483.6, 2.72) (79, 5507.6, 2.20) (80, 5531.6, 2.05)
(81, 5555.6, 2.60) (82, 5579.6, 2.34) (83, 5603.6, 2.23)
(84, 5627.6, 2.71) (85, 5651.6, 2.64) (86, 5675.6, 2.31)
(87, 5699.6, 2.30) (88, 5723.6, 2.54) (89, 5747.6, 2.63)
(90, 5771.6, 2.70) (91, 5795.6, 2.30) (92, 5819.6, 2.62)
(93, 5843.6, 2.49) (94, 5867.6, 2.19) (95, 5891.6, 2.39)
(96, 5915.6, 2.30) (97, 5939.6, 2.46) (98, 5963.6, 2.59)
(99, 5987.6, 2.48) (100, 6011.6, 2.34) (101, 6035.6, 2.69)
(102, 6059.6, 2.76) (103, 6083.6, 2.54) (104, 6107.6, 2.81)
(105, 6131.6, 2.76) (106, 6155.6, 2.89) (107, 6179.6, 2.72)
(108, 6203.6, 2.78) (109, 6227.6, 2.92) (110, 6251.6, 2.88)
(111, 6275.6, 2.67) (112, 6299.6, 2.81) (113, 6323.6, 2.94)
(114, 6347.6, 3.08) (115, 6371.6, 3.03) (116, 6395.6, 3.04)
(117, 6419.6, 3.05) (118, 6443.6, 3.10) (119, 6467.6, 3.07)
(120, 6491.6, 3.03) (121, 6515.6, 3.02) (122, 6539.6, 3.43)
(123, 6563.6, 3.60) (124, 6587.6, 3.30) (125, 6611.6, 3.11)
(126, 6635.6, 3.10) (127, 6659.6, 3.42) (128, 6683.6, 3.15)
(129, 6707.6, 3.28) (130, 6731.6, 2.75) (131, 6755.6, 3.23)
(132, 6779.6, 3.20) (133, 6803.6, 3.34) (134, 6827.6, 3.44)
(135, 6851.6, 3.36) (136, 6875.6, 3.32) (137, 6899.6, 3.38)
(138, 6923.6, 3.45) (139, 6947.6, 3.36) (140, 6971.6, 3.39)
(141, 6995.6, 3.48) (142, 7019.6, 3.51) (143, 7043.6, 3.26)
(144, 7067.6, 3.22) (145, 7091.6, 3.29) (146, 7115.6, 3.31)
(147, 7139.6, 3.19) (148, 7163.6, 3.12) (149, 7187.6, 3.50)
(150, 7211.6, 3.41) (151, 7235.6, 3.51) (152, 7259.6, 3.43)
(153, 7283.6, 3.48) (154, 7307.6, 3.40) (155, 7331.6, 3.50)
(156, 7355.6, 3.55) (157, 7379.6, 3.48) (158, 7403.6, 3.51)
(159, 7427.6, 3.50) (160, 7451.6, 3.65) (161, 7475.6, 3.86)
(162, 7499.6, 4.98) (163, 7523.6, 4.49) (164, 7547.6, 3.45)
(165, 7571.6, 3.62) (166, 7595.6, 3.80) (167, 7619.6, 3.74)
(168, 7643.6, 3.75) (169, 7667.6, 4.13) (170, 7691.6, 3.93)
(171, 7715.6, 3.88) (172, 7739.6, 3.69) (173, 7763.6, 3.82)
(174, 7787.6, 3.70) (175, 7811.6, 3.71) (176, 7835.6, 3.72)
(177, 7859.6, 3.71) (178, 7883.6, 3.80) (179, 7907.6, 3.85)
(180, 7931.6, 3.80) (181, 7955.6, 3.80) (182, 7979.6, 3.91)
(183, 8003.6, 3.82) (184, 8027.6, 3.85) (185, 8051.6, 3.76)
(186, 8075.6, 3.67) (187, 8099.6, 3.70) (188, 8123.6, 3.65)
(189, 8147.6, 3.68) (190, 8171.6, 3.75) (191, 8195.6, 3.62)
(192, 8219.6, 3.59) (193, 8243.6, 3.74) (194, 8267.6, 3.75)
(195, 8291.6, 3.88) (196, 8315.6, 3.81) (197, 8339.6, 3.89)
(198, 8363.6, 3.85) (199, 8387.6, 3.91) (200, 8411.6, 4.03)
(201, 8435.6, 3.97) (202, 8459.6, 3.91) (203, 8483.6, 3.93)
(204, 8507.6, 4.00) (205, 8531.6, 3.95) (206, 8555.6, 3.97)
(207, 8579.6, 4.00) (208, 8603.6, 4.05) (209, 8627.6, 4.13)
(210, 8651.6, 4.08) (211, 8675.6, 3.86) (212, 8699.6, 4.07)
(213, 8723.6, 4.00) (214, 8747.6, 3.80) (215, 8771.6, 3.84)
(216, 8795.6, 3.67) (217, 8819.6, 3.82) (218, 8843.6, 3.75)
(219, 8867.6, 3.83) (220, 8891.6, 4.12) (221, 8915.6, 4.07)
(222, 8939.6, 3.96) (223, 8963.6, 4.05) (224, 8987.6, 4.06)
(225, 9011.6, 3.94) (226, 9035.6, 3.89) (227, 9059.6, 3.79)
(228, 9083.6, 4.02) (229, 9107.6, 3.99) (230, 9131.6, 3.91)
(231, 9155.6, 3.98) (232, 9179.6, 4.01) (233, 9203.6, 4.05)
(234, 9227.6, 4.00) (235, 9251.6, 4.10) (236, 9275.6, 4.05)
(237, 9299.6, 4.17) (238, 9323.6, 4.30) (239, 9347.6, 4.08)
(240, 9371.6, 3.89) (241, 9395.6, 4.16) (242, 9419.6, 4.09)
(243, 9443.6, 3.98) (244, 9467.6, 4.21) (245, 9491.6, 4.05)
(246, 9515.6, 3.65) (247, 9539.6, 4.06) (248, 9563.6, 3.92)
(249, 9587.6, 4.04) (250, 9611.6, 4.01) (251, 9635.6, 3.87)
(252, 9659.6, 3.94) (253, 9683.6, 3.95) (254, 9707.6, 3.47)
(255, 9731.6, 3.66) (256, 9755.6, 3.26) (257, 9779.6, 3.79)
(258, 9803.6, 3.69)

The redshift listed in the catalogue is 0.14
